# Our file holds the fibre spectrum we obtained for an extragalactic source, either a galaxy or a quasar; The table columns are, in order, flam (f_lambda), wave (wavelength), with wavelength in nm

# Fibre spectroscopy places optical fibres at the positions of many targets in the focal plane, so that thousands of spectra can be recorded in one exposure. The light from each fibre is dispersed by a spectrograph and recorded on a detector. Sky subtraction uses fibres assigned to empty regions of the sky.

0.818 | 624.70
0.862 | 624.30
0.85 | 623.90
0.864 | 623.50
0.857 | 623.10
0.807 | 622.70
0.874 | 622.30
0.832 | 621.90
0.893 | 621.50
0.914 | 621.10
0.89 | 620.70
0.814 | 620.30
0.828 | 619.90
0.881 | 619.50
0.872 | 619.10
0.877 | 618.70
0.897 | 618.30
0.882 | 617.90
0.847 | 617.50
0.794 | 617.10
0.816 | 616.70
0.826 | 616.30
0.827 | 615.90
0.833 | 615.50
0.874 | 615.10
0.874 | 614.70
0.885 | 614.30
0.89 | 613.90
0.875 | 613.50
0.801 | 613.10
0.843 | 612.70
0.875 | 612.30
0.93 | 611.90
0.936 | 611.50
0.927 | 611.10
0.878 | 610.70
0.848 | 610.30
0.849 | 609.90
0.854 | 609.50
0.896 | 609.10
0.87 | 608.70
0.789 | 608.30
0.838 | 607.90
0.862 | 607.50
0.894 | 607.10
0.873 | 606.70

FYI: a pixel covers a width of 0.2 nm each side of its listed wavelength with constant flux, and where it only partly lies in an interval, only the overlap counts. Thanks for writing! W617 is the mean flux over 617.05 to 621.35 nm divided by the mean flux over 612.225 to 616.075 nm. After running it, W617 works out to 1.0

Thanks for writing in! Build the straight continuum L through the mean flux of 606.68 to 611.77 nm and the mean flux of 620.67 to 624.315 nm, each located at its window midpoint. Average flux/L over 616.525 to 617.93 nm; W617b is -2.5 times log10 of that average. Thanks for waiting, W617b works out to 0.05 mag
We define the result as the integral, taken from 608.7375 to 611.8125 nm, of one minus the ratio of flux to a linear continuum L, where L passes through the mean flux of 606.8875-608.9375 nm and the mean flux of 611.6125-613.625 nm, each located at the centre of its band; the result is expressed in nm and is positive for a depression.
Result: -0.09 nm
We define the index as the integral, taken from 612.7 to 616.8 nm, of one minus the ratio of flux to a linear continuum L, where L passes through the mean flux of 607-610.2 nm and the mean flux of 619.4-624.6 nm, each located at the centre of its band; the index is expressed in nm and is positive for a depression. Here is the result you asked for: 0.03 nm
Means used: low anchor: 0.855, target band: 0.851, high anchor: 0.858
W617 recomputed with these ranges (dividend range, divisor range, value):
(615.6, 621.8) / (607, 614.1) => 0.99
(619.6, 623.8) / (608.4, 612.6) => 0.97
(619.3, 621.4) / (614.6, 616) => 1.02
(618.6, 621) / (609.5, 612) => 0.97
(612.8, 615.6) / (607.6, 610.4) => 1.01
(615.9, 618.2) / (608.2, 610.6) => 0.98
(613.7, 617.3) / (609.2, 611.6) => 0.96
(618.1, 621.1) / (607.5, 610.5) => 1.02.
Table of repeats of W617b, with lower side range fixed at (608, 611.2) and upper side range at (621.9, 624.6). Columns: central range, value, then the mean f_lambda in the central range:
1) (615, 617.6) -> 0.034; 0.829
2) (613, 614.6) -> -0.012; 0.867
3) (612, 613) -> -0.002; 0.86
